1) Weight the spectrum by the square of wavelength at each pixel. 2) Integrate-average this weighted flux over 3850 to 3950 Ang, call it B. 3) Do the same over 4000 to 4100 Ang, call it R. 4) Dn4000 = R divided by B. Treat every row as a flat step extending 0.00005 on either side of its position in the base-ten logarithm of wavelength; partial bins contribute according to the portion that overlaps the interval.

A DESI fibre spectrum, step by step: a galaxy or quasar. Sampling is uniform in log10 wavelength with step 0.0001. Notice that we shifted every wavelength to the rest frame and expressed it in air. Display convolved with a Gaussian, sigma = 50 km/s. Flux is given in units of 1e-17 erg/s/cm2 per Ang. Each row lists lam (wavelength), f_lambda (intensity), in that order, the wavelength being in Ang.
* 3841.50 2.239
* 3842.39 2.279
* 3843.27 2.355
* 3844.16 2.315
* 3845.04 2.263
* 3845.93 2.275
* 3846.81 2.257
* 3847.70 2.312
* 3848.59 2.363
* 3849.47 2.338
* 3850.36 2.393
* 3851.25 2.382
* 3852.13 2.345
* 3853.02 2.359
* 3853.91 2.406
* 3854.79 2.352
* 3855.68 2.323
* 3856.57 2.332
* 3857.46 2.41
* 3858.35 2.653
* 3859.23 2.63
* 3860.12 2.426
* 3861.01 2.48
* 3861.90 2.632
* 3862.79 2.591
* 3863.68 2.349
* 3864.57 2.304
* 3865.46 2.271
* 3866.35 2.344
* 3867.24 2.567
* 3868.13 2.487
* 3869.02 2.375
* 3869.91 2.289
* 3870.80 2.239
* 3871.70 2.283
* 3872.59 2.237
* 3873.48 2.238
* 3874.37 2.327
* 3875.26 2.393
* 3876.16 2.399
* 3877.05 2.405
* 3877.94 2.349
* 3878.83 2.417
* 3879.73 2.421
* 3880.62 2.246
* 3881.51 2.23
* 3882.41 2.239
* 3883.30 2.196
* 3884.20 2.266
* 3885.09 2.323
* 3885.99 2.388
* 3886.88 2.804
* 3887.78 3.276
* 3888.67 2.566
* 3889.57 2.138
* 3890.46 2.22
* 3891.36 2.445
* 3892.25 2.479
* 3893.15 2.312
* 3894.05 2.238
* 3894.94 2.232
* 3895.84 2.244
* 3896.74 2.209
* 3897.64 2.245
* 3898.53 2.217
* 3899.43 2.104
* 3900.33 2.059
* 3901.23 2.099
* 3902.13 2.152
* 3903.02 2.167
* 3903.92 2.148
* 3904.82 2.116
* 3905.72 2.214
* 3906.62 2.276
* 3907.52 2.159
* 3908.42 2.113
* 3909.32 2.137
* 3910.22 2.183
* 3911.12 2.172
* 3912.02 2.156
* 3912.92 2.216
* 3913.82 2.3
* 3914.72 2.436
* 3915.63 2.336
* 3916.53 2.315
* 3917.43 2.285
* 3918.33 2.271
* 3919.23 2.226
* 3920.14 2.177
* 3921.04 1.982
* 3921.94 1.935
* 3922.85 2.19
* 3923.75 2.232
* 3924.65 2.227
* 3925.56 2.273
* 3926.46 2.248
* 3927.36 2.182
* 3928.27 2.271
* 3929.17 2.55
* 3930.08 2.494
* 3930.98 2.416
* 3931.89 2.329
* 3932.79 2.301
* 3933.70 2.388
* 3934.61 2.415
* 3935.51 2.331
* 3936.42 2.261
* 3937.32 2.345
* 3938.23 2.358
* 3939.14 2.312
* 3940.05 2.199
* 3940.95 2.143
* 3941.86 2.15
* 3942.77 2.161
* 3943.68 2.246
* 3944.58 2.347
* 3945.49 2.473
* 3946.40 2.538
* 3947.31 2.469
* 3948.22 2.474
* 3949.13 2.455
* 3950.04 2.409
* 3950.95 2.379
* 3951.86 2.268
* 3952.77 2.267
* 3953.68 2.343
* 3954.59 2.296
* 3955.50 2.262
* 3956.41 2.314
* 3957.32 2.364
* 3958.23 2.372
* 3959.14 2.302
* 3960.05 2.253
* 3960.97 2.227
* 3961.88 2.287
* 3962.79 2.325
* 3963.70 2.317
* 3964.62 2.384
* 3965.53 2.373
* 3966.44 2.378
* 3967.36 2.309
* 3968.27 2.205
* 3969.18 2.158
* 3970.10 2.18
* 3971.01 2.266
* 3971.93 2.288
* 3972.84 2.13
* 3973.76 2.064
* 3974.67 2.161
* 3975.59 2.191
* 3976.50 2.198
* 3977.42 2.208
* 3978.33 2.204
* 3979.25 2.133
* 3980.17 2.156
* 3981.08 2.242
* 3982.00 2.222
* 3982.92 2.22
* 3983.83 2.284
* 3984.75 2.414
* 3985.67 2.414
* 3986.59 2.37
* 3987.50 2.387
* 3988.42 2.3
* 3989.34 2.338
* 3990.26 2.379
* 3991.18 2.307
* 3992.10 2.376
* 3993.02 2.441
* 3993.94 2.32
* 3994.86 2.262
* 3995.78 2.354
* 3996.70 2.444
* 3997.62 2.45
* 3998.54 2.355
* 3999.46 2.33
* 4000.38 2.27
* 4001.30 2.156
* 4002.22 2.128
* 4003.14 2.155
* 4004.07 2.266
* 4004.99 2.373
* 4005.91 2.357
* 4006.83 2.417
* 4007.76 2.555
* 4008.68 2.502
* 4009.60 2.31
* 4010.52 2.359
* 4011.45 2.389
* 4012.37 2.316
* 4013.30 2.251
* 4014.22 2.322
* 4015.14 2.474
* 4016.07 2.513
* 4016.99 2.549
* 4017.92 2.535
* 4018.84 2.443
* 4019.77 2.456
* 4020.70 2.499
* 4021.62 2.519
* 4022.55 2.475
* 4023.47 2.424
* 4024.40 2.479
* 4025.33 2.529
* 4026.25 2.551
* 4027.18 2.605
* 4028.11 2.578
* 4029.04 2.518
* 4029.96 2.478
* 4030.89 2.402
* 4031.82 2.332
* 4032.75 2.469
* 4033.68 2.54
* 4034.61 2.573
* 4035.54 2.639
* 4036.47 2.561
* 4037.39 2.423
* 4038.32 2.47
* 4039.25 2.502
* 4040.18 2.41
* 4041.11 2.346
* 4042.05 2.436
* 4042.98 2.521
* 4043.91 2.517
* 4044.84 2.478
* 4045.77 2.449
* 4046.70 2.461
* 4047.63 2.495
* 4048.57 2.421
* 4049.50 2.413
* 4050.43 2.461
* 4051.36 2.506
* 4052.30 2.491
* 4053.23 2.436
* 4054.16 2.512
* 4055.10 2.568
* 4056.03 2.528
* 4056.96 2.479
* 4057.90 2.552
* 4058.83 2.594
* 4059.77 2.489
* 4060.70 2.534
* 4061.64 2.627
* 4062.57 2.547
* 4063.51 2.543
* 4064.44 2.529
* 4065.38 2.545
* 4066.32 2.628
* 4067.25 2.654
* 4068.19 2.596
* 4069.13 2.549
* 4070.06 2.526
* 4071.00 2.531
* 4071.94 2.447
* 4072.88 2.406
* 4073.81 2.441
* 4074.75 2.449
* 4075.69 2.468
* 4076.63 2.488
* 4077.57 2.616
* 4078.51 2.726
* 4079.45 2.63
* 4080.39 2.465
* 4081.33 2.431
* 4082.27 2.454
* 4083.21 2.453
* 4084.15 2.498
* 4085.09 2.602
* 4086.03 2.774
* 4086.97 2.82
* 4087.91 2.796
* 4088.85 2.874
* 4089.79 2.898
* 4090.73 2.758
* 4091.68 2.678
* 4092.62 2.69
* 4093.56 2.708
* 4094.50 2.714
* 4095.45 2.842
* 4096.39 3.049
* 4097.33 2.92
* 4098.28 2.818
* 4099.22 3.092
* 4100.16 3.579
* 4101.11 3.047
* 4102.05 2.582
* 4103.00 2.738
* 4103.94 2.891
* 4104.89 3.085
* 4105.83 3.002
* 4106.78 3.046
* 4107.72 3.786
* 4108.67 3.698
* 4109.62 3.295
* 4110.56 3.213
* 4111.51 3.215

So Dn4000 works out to 1.2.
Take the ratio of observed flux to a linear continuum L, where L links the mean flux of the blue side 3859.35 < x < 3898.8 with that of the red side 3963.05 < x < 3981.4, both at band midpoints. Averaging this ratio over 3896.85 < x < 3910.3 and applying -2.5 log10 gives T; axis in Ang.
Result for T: 0.085 mag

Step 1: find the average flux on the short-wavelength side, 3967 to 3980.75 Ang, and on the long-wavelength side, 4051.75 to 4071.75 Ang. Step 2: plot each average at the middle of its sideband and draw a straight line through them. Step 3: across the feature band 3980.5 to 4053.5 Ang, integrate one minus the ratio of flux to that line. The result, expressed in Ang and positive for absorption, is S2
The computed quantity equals -1.6 Ang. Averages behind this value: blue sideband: 2.19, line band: 2.41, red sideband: 2.54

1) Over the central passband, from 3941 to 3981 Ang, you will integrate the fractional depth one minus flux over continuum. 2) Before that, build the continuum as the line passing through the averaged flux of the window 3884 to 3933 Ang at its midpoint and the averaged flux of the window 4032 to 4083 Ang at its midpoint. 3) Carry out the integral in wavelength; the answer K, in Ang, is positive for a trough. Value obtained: 1.2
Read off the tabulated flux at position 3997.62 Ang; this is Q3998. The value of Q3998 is 2.45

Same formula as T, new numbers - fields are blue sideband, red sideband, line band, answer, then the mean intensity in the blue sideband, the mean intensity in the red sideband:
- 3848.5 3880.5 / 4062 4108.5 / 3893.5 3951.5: 0.101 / 2.39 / 2.73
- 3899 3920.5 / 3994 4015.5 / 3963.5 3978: 0.025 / 2.2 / 2.34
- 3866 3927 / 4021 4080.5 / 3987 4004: 0.050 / 2.28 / 2.51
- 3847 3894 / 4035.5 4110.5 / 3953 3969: 0.092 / 2.39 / 2.66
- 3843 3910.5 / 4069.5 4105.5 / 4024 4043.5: 0.052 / 2.33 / 2.71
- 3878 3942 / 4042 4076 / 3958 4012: 0.046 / 2.28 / 2.51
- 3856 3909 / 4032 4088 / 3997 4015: 0.060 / 2.34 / 2.52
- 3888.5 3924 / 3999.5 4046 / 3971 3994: 0.043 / 2.21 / 2.44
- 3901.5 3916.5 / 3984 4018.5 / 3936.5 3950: -0.032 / 2.21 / 2.36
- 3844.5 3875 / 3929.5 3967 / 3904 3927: 0.069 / 2.38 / 2.33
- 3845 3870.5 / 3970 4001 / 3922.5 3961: 0.000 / 2.4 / 2.28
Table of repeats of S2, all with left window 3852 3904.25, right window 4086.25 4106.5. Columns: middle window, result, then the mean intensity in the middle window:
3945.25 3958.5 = 0.8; 2.38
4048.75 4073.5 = 2.4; 2.53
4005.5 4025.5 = 1.9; 2.44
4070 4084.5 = 1.7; 2.5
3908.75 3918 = 0.7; 2.25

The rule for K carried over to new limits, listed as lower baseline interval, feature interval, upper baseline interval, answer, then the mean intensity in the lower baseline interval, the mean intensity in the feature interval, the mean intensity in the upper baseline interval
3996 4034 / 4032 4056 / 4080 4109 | 0.9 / 2.42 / 2.48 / 2.86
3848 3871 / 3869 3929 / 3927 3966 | 2.6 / 2.41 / 2.27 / 2.33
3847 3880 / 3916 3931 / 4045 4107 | 1.3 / 2.39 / 2.25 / 2.64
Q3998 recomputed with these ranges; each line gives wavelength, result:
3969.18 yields 2.158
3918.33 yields 2.271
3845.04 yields 2.263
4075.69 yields 2.468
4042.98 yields 2.521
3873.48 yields 2.238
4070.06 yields 2.526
